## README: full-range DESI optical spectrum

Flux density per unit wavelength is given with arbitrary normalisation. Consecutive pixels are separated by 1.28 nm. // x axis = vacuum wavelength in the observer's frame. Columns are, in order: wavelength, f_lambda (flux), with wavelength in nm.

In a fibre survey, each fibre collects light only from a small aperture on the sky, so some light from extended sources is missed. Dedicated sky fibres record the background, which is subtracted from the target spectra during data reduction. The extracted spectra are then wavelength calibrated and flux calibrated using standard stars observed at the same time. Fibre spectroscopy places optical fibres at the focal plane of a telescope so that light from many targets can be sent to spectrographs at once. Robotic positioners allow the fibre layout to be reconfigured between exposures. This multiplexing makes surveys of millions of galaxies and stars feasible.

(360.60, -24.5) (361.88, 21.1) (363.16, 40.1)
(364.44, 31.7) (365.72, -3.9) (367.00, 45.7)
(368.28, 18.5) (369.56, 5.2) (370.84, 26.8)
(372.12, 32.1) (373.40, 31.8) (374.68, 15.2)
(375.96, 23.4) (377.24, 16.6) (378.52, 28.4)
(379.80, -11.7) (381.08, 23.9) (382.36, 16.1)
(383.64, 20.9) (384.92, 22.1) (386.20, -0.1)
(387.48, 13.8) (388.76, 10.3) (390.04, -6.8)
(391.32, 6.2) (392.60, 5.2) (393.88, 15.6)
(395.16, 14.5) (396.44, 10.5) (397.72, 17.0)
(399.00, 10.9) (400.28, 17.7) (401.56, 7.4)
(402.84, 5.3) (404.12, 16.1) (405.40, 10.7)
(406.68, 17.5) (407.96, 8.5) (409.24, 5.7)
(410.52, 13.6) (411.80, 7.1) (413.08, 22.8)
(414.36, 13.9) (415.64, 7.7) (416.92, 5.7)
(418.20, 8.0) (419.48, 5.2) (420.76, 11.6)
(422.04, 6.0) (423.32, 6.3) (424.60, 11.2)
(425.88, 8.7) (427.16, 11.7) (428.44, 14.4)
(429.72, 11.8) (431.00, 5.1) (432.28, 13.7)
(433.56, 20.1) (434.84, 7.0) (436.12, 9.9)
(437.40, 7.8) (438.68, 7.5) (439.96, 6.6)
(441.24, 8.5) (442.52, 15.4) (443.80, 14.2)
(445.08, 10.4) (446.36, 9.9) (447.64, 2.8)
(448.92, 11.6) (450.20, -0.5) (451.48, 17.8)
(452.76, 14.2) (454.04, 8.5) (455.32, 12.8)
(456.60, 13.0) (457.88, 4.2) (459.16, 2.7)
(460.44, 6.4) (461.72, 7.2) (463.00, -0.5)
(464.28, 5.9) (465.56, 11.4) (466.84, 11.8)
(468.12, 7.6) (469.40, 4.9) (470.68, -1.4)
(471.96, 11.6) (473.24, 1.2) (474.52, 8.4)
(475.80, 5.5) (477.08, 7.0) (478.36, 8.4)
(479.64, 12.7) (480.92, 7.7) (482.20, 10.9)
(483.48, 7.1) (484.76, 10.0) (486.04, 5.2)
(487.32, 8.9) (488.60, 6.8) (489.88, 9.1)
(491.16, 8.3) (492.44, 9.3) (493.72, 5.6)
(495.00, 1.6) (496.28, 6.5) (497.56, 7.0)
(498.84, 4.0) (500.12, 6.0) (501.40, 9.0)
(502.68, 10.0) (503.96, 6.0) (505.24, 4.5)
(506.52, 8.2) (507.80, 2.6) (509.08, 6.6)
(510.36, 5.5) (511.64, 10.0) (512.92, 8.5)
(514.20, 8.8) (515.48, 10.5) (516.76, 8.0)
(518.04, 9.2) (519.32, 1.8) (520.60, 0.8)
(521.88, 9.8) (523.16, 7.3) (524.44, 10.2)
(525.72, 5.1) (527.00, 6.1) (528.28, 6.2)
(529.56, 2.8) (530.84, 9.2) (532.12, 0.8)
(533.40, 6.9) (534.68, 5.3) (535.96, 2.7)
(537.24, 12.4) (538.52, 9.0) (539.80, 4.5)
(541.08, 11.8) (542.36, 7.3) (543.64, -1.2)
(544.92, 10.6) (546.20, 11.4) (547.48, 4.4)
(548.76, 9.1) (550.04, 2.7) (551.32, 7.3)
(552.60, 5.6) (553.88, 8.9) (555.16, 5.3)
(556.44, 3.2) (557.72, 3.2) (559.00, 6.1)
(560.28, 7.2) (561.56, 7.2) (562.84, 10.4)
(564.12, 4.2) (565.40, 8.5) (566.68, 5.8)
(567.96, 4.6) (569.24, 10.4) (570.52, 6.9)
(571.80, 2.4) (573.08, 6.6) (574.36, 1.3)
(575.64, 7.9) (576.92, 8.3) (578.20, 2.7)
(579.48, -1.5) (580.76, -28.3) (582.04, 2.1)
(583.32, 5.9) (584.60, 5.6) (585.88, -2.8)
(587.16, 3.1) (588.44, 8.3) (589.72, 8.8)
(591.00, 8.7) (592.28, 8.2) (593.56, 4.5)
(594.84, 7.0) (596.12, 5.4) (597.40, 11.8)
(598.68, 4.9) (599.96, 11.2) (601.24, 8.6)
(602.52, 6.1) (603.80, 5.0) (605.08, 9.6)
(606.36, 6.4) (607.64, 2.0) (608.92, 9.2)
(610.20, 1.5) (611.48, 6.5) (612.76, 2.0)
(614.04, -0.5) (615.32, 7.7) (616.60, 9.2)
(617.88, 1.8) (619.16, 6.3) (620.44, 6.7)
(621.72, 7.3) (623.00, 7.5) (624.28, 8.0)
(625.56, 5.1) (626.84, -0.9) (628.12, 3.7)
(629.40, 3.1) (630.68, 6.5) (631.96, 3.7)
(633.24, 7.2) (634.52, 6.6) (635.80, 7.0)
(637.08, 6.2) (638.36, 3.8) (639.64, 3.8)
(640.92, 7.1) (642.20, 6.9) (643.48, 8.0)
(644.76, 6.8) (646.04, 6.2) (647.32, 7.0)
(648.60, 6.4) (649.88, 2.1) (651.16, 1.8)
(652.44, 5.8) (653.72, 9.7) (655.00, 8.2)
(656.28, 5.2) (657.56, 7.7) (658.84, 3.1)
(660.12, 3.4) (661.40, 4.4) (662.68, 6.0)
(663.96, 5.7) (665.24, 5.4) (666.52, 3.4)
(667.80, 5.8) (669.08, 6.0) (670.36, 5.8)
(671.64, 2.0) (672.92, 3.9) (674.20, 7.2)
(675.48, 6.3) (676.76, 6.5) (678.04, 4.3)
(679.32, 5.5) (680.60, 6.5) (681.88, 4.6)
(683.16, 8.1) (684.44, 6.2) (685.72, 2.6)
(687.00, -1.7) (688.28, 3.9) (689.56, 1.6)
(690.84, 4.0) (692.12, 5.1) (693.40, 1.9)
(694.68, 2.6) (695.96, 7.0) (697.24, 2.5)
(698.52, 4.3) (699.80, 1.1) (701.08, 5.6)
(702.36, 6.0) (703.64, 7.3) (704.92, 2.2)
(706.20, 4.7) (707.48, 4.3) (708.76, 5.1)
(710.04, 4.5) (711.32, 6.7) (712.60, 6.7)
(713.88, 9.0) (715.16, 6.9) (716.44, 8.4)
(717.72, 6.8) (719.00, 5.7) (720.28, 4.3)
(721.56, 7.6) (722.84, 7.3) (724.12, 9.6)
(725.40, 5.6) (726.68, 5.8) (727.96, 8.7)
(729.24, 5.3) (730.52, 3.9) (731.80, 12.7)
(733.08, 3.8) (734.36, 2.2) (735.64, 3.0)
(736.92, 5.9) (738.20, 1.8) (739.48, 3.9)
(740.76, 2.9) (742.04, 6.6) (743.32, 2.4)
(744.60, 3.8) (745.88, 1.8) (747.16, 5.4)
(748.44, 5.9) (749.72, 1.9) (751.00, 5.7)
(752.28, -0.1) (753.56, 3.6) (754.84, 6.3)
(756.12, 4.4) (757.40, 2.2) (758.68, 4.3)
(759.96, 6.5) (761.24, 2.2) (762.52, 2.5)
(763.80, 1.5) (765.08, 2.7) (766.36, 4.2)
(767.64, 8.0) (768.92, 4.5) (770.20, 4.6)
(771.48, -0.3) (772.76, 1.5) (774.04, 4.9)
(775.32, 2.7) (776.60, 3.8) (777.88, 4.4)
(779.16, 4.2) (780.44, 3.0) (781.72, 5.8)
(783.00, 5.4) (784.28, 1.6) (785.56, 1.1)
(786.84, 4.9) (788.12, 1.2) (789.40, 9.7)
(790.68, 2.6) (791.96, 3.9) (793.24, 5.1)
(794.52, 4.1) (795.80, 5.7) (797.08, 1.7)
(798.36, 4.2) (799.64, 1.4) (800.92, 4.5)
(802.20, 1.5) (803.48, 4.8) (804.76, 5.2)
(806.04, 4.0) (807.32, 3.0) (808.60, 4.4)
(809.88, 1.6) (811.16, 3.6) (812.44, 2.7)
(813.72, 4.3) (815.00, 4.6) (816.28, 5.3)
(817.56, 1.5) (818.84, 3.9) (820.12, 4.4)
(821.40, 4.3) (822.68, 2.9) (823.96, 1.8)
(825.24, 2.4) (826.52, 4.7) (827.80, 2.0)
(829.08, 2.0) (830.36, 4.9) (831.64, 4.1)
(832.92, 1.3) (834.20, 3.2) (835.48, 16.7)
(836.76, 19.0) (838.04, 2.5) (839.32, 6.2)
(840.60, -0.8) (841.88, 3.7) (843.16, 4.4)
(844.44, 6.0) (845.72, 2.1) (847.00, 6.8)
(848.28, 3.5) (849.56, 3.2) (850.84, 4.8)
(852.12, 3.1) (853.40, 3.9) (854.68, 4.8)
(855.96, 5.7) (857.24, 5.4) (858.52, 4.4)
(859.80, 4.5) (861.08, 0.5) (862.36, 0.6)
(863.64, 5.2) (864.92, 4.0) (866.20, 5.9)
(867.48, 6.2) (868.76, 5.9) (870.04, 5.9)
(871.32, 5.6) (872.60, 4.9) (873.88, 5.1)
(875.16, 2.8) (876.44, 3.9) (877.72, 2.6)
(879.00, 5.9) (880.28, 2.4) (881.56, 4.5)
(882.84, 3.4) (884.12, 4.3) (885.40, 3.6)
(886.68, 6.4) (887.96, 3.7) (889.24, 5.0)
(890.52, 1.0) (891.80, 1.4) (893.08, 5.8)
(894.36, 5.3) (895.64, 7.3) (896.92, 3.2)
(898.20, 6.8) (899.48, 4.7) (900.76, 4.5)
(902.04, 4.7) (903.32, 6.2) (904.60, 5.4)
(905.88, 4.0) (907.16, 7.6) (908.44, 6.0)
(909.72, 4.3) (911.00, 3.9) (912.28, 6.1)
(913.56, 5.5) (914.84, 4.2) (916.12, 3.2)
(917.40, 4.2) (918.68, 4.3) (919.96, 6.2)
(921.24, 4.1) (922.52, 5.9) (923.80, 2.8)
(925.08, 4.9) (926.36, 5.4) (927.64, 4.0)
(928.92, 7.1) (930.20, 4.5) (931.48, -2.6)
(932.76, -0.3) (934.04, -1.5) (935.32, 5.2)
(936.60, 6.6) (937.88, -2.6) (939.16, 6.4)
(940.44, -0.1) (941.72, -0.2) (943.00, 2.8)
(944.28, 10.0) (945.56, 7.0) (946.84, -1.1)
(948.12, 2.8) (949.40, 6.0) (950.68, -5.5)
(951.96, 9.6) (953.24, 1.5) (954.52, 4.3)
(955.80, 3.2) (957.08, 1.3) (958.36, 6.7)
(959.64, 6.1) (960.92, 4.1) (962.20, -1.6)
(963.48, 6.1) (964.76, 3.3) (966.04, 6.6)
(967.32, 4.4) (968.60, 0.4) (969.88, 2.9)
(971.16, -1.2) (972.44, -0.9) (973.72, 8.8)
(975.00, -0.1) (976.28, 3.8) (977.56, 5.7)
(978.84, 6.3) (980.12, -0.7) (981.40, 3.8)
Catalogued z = 1.24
